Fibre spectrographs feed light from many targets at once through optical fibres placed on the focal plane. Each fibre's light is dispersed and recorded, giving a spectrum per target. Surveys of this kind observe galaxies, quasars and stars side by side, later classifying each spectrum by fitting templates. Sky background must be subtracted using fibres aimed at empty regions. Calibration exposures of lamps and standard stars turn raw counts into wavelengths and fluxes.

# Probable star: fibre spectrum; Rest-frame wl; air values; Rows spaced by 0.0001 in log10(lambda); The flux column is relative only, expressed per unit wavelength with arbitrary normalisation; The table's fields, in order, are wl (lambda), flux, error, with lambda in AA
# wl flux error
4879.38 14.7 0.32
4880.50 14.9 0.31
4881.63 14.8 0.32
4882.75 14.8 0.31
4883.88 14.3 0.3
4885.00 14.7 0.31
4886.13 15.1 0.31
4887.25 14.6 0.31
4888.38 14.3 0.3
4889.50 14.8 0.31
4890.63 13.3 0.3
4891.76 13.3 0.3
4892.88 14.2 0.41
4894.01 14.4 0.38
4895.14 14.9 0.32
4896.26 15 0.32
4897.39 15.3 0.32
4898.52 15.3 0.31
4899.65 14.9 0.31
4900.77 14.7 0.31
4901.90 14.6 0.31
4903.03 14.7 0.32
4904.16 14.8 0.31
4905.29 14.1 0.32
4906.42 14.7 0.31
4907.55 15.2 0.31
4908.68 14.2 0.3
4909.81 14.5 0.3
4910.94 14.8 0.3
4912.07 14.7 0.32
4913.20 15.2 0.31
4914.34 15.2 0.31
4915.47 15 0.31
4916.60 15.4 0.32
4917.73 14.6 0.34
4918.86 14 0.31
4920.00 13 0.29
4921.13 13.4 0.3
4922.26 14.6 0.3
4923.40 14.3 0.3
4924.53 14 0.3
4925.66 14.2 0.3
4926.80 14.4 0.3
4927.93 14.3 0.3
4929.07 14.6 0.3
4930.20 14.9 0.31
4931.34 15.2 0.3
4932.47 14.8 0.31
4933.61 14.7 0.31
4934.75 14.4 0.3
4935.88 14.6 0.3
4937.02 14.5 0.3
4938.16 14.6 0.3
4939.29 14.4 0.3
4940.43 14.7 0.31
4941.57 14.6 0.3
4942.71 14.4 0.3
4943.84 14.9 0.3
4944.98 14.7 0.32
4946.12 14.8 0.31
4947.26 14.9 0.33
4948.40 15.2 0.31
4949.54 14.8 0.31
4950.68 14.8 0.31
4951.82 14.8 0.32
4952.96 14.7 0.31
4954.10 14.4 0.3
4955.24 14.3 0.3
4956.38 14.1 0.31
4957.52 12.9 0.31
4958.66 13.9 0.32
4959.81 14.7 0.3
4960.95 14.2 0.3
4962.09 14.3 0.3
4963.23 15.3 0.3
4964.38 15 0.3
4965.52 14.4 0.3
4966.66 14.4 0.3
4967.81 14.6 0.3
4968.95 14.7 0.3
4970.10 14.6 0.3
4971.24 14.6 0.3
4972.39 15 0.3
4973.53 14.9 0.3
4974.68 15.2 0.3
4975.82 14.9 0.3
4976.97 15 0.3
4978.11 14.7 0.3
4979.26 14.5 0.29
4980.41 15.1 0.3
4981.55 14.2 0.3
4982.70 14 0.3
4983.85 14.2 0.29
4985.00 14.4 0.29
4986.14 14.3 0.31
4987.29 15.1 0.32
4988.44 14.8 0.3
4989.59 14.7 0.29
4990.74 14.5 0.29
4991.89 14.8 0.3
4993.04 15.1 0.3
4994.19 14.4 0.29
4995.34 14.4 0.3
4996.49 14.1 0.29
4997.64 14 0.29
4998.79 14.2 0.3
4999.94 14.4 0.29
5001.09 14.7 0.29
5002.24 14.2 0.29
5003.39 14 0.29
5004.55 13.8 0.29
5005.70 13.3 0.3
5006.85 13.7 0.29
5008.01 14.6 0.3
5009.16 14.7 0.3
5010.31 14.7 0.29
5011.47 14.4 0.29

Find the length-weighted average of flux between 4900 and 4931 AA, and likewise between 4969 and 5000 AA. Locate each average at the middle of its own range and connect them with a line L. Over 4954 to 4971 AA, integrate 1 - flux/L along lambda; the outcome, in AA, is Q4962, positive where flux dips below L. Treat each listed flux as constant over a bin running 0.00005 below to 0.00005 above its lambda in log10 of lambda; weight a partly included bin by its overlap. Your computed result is 0.2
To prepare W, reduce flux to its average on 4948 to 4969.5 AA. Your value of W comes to 14.5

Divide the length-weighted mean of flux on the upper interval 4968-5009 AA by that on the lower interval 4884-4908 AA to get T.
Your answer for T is 0.99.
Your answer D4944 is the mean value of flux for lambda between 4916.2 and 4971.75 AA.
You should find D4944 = 14.5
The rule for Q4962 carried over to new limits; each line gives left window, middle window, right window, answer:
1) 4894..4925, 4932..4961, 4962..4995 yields 0.2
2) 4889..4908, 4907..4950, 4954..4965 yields -0.4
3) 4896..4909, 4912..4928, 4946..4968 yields 0.3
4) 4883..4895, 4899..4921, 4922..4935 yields -0.3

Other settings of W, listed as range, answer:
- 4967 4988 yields 14.7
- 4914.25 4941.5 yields 14.5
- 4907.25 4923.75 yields 14.5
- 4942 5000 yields 14.6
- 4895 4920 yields 14.8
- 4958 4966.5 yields 14.5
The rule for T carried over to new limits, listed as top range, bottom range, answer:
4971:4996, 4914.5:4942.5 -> 1.01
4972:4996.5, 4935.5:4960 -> 1.01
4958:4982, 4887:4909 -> 1.01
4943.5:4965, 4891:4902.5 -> 0.99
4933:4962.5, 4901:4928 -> 1.00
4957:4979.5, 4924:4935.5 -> 1.00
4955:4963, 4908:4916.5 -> 0.95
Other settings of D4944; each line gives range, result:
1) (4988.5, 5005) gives 14.4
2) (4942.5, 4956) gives 14.7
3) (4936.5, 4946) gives 14.6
